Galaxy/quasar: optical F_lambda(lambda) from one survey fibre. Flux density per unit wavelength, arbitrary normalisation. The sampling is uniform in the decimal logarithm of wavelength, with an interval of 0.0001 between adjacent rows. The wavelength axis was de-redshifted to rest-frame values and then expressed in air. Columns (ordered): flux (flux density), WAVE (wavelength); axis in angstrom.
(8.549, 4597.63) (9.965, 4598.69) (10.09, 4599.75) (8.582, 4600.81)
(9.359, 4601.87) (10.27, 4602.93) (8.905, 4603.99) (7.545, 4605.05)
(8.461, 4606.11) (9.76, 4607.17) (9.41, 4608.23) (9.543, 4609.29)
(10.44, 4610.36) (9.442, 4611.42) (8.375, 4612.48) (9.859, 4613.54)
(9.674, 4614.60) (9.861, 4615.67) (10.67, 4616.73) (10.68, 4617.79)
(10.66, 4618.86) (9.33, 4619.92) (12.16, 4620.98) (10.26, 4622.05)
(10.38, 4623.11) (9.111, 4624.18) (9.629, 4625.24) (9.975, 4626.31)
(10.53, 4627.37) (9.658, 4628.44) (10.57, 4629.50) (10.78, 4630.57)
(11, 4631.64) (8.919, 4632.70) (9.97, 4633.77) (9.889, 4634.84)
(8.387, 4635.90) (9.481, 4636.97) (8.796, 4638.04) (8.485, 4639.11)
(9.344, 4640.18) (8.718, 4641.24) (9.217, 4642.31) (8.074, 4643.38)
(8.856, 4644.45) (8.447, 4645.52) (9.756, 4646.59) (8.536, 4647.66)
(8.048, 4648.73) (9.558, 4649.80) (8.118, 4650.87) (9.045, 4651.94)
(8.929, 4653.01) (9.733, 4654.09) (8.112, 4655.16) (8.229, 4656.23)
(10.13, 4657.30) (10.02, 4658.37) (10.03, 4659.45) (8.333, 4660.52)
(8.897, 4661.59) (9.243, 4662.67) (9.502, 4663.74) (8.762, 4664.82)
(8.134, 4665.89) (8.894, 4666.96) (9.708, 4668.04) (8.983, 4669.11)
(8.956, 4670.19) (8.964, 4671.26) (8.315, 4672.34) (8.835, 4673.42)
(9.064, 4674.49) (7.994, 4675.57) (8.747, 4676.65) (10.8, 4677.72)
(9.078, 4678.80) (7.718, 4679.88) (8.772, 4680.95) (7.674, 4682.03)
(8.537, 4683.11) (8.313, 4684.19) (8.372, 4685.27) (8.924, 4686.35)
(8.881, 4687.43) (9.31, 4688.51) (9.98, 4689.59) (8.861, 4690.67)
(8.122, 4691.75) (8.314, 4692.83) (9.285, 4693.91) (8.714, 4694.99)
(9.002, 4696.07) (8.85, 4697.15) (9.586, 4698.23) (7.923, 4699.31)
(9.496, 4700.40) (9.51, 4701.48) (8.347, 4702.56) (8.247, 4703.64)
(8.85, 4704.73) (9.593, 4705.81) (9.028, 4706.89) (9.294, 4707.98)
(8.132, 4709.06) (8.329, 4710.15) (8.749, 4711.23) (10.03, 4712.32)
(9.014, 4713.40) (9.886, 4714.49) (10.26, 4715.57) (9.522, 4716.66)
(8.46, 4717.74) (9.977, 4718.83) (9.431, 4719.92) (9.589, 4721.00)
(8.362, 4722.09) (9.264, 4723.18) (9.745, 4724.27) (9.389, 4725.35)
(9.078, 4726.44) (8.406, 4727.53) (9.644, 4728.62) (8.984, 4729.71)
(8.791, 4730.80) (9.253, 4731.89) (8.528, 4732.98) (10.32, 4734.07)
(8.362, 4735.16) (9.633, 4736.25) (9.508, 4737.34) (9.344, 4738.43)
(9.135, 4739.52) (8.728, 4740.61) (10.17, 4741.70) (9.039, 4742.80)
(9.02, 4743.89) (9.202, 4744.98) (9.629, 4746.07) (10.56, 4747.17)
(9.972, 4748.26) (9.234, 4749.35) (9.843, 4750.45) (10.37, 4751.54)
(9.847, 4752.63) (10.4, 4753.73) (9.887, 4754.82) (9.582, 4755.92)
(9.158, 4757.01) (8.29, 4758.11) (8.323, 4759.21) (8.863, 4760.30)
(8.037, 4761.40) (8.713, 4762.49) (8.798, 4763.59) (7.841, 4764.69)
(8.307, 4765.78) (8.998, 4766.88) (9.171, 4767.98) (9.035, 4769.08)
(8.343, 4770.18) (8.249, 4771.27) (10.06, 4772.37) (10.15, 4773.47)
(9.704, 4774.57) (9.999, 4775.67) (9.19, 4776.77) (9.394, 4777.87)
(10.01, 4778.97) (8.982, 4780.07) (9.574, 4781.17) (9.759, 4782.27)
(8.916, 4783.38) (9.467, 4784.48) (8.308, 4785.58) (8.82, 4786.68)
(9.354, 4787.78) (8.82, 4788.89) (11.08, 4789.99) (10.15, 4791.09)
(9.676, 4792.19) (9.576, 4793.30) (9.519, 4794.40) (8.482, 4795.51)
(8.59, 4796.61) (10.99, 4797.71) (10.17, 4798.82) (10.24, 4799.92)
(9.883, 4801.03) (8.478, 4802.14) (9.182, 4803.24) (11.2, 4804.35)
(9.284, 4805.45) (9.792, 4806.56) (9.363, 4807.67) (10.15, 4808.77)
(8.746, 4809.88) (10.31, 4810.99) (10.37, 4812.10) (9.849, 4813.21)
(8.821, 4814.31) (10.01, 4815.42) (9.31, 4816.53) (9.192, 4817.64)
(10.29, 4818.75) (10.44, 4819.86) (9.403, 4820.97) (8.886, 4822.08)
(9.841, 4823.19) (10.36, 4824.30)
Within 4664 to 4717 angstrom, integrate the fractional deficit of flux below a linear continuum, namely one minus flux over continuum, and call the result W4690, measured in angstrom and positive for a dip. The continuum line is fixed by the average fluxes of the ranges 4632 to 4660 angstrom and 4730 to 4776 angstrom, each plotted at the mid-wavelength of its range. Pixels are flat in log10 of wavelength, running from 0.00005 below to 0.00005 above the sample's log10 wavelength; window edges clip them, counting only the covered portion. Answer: 1.25 angstrom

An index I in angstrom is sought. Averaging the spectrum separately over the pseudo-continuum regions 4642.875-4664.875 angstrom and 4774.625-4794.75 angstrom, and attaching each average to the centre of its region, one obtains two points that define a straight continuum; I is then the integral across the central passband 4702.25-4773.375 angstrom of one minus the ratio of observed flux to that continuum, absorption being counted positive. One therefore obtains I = 0.9 angstrom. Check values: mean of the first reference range 8.97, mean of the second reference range 9.48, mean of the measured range 9.18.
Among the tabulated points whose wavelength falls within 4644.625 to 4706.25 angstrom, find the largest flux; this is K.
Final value 10.8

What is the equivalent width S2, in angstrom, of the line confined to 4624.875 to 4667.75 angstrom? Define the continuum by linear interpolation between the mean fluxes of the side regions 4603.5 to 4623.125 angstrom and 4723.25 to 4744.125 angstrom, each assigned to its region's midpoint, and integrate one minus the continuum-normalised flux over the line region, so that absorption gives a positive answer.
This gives 1.7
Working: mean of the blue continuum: 9.75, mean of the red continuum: 9.22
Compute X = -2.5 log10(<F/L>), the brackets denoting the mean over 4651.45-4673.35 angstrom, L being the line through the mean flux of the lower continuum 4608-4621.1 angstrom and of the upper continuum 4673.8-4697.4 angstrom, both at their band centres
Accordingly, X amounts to 0.02 mag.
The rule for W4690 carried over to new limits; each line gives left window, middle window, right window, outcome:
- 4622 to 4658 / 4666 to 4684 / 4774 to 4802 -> 1.1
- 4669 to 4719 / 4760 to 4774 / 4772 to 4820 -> 0.9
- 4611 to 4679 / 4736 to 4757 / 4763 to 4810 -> -0.5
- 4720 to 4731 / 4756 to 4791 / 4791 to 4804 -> 1.2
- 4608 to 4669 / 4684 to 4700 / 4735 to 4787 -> 0.9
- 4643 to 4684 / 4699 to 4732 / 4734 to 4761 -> 0.4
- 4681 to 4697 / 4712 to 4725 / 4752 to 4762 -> -0.8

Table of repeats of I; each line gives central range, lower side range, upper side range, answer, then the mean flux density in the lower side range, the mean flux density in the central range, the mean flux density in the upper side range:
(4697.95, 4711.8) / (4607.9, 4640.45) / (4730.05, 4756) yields 1.12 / 9.85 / 8.84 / 9.51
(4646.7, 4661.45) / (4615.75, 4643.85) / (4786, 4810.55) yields 1.16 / 9.8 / 9.01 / 9.61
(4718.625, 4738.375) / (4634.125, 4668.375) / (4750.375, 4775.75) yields -0.30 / 8.98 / 9.23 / 9.14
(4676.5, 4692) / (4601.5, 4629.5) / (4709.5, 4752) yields 1.15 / 9.79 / 8.82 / 9.35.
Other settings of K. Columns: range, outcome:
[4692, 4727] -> 10.26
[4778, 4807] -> 11.2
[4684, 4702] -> 9.98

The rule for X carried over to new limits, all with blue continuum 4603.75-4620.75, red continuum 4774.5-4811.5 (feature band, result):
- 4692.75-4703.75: 0.08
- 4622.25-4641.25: -0.01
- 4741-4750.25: 0.00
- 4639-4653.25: 0.09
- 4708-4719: 0.04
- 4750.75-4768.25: 0.06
